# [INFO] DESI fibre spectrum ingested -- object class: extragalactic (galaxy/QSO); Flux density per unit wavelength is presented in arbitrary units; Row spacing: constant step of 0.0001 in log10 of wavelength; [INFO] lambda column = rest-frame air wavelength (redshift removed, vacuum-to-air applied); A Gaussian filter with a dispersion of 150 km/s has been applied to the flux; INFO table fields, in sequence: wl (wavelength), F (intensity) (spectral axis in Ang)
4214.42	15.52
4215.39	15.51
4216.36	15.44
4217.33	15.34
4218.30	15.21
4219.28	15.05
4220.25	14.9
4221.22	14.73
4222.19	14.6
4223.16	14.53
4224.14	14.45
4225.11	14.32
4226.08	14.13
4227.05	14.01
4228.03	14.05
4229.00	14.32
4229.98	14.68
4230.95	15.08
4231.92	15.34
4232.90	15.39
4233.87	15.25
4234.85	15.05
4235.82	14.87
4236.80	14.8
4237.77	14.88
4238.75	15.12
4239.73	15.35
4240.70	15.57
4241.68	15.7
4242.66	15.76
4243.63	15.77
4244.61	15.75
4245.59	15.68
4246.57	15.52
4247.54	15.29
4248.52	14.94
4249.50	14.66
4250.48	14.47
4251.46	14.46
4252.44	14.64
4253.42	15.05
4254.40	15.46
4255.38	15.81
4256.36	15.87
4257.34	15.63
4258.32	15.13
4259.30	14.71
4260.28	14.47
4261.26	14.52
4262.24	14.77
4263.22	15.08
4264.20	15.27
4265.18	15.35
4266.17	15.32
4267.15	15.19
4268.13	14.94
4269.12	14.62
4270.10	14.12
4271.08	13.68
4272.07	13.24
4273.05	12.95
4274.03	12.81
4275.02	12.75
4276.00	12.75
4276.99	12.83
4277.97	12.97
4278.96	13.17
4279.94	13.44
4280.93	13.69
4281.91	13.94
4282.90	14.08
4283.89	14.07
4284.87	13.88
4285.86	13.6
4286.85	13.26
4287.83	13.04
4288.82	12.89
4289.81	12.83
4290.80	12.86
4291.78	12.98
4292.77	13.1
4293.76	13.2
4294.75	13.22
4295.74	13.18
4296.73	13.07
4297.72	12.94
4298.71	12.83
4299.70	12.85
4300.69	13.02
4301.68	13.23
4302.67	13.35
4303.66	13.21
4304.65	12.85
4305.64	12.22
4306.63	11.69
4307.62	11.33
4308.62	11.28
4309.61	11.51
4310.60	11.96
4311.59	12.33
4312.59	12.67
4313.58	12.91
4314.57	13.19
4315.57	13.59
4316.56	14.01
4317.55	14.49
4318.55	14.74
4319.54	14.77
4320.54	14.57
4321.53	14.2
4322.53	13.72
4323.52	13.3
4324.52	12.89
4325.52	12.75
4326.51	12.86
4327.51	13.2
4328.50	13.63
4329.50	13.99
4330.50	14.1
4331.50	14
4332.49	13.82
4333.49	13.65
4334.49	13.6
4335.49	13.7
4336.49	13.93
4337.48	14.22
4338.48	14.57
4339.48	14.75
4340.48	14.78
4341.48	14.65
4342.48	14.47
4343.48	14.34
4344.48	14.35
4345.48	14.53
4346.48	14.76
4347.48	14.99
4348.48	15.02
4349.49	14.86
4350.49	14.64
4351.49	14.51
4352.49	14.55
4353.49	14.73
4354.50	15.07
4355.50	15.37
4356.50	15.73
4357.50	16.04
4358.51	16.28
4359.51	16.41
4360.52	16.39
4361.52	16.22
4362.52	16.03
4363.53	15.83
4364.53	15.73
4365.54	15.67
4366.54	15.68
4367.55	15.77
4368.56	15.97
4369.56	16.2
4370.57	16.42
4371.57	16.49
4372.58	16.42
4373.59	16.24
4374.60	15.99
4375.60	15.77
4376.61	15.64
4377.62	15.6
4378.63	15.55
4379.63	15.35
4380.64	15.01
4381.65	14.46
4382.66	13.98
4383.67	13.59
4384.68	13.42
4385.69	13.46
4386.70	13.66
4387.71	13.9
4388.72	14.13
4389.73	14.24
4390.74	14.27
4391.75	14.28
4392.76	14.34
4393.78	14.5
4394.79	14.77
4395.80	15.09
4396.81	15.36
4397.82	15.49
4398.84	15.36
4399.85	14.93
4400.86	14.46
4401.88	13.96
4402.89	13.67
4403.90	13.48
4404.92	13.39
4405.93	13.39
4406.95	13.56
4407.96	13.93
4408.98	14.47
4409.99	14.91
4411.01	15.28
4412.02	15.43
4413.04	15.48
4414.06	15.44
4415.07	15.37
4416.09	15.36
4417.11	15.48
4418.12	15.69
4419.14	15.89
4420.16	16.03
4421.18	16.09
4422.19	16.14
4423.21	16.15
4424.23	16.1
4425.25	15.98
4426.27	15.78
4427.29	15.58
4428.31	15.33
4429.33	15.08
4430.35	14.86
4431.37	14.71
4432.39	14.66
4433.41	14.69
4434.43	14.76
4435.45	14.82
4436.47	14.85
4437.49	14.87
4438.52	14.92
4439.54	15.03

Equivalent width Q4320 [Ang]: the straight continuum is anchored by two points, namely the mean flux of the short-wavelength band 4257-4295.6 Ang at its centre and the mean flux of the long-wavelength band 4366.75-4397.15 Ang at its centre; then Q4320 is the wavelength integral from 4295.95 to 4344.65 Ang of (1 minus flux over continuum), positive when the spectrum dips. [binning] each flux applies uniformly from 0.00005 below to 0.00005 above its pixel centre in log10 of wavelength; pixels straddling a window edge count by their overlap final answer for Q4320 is 3.1 Ang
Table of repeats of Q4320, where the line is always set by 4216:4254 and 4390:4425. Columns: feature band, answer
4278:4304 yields 3.0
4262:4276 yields 0.7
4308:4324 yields 1.8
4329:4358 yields 0.8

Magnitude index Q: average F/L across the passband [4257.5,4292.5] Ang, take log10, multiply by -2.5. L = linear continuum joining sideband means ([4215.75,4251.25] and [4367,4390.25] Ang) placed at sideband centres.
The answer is 0.09 mag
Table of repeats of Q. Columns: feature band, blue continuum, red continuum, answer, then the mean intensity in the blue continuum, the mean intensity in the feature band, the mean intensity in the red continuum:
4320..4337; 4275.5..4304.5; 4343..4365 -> 0.06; 13.2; 13.6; 15.3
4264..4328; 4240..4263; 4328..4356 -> 0.12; 15.2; 13.3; 14.4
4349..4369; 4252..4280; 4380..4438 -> -0.07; 14.4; 15.6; 14.8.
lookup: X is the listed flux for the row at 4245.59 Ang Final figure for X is 15.68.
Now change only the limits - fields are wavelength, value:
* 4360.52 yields 16.39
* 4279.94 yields 13.44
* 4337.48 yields 14.22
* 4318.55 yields 14.74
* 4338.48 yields 14.57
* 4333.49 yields 13.65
